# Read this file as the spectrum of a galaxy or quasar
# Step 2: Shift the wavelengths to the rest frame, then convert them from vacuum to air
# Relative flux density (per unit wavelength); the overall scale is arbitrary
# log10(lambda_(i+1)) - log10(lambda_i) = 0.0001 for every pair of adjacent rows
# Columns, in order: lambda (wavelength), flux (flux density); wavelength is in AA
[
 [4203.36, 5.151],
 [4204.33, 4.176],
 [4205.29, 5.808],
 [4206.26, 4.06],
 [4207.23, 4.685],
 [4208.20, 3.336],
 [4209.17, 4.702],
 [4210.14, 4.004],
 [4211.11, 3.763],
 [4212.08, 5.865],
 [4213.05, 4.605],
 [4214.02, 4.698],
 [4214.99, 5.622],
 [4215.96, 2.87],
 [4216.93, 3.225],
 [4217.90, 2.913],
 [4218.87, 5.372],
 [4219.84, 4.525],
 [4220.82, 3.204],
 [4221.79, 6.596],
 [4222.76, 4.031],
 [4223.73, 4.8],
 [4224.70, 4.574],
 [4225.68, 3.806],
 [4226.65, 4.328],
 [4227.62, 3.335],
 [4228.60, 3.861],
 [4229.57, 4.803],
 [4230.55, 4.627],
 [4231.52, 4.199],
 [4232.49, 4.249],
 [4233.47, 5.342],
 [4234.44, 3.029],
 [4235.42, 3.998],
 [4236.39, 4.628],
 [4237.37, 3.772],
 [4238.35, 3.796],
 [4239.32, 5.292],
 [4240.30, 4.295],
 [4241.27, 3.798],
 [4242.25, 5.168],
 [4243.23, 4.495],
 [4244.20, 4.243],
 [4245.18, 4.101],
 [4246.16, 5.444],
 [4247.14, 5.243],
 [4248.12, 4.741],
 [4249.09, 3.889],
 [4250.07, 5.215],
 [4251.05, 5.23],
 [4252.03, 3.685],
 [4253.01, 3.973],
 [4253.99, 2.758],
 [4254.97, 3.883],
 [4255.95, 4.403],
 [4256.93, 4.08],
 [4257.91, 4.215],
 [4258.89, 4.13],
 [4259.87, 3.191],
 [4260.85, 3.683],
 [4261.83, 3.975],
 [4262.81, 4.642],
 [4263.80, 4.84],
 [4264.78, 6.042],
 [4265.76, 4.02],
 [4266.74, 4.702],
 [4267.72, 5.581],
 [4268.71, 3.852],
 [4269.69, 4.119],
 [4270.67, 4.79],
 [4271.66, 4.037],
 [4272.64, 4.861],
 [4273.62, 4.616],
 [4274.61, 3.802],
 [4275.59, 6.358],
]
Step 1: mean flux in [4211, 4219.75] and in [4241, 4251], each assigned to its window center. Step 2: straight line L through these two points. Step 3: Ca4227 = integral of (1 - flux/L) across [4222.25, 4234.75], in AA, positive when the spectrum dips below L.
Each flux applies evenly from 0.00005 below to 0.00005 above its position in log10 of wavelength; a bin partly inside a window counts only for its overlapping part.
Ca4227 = 0.7 AA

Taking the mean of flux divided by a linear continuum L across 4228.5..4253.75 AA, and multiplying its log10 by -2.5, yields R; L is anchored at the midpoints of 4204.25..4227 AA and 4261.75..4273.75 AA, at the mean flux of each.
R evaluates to 0.02 mag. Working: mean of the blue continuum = 4.4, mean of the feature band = 4.42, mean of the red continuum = 4.64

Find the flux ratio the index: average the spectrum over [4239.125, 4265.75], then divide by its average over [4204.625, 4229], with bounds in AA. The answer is 1.0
